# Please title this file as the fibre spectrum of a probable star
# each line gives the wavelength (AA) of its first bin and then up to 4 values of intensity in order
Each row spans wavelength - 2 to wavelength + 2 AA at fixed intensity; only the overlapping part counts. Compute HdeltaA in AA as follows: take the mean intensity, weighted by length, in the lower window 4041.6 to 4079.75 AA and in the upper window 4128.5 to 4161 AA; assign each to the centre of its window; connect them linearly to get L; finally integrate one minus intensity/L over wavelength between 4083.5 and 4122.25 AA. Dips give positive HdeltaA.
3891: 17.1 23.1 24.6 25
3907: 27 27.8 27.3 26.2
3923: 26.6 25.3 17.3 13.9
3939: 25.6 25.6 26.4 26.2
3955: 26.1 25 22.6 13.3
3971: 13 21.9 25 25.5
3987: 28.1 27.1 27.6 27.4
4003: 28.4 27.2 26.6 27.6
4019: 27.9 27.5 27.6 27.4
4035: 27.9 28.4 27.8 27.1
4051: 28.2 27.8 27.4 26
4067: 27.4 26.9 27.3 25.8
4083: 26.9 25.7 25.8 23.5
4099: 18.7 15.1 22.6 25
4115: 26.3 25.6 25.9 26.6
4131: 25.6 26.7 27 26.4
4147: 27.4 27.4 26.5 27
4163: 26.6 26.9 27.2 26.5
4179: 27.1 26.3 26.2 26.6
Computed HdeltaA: 5.2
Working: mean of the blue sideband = 27.2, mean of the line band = 23.4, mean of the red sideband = 26.7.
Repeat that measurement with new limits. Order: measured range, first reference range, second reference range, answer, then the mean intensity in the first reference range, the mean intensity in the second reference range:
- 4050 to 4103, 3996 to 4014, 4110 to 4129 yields 2.0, 27.4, 25.9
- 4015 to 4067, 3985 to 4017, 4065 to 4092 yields -1.1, 27.5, 26.6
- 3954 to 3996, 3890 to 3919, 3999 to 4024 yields 5.7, 24.9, 27.5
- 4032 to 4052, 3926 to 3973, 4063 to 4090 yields -2.1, 21.6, 26.6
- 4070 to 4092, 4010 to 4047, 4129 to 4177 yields 0.7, 27.6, 26.8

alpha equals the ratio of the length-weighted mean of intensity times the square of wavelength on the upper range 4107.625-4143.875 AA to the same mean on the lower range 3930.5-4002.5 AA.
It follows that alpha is 1.2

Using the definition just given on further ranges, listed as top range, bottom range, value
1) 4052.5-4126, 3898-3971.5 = 1.15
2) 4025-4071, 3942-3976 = 1.30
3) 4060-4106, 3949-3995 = 1.11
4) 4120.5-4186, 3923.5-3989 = 1.30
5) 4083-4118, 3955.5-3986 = 1.15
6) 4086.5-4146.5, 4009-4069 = 0.92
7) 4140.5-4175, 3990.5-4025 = 1.05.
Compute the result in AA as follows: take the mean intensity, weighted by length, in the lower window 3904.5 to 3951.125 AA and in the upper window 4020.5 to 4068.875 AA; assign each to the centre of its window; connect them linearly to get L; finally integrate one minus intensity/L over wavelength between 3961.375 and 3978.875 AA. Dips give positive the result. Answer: 5.0 AA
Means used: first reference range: 24.5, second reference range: 27.5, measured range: 18.4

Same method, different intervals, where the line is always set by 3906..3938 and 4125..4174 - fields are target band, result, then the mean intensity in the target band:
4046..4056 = -0.9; 27.8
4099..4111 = 2.9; 19.8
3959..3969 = 2.1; 19.4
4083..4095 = 0.2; 25.6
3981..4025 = -4.3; 27.4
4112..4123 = 0.2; 25.9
